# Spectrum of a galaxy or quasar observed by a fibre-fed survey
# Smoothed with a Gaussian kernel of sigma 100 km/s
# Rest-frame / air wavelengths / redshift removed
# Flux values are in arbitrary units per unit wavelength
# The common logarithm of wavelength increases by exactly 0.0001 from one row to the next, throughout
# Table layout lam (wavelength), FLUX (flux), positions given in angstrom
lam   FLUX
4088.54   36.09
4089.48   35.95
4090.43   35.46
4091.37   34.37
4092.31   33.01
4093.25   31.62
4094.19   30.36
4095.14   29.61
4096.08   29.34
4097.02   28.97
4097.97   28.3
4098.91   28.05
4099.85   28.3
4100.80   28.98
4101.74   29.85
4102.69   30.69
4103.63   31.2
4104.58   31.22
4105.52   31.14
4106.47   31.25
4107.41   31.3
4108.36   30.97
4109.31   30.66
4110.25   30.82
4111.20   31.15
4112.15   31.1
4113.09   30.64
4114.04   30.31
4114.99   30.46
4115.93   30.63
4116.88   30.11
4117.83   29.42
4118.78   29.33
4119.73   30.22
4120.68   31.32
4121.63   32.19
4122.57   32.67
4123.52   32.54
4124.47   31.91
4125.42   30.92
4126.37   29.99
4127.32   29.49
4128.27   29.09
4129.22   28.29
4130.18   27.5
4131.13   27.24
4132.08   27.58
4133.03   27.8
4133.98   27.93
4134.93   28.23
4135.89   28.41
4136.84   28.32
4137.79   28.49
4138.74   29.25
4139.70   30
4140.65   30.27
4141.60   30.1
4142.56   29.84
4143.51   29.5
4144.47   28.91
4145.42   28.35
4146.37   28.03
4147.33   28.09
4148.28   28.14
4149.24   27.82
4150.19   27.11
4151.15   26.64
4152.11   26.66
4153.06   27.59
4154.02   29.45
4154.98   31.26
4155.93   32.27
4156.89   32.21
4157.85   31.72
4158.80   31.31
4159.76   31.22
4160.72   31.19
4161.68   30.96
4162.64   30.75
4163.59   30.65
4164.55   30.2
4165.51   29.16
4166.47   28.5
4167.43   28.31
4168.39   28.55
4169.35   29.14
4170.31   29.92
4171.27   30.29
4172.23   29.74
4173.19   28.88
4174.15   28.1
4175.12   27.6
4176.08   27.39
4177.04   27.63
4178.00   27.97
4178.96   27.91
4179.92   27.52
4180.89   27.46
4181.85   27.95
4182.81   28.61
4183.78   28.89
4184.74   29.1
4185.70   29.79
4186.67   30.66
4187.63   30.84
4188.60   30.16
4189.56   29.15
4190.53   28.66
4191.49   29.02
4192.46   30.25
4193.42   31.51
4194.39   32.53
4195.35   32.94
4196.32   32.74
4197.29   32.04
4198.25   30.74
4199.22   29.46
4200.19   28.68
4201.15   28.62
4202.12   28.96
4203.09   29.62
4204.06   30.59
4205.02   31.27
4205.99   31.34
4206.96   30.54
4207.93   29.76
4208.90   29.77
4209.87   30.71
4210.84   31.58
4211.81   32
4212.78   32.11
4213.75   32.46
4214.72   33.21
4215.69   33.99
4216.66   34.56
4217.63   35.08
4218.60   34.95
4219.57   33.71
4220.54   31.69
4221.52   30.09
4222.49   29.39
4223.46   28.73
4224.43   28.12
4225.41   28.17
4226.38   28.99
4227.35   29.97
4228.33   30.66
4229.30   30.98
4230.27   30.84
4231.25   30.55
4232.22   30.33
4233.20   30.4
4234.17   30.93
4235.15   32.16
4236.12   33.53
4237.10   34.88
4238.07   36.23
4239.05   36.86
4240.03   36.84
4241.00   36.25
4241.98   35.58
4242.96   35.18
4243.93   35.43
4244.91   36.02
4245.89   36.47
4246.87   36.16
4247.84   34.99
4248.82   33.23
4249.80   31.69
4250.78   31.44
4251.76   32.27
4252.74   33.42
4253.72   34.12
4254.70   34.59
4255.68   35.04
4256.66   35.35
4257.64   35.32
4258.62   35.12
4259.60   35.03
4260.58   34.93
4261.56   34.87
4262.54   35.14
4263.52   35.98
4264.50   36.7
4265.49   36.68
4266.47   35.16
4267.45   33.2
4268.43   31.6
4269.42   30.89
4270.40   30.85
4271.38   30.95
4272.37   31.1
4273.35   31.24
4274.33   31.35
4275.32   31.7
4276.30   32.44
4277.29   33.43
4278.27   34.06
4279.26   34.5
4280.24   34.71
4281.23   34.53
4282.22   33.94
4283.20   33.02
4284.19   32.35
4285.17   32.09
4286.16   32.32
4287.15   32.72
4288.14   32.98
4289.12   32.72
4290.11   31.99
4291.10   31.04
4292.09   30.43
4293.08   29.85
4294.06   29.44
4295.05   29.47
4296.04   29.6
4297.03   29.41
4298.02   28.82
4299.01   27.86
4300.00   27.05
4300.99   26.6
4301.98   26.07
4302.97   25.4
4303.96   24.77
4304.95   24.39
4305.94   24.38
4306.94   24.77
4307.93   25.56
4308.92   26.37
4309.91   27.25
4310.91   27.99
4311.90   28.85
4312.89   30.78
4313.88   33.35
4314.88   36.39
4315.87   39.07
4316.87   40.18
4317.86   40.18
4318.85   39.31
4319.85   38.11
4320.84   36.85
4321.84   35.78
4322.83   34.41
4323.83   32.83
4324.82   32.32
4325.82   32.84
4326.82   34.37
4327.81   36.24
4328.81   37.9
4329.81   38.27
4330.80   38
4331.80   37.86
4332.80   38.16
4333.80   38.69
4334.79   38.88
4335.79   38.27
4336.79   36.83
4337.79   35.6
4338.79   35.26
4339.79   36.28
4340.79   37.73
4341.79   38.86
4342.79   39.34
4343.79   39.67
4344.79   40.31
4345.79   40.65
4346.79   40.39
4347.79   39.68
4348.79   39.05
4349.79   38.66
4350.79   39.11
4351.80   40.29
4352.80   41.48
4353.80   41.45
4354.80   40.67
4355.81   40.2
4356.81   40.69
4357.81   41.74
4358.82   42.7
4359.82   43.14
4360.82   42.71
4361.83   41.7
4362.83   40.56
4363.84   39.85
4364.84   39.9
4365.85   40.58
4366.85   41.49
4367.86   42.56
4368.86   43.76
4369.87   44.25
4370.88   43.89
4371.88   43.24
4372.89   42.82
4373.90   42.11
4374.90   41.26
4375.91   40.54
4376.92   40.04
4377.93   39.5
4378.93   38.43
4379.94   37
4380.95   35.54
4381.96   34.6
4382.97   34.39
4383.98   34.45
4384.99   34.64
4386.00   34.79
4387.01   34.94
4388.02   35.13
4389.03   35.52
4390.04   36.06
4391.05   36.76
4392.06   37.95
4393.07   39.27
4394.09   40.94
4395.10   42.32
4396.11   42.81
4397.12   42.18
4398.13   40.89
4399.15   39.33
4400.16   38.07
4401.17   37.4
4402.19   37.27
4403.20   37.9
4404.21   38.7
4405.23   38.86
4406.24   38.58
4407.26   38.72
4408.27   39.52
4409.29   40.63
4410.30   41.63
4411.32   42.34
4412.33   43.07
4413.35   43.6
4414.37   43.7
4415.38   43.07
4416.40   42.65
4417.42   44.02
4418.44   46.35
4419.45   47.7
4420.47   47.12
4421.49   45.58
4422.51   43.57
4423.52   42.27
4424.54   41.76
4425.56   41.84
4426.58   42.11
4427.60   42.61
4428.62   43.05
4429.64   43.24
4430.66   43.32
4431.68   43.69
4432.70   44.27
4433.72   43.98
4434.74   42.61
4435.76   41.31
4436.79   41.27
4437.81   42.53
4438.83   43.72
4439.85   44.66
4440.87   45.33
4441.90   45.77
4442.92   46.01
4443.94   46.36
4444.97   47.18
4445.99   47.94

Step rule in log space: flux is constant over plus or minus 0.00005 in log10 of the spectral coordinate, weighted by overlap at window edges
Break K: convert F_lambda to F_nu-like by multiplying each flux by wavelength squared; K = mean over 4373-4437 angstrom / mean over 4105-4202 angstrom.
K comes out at 1.54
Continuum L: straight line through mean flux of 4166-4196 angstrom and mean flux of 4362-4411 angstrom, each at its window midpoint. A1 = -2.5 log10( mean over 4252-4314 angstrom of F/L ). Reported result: 0.09 mag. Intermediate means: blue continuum 29.2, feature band 31.4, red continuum 39.2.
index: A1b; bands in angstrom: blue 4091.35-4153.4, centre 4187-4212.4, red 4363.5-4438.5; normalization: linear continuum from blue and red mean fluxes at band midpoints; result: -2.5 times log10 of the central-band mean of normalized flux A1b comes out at 0.08 mag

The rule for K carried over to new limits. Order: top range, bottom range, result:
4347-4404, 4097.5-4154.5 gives 1.51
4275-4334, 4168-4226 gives 1.12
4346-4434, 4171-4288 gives 1.37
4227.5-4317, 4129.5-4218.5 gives 1.13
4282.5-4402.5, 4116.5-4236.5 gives 1.31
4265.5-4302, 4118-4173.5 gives 1.14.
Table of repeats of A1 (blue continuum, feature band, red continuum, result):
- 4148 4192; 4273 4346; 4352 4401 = 0.100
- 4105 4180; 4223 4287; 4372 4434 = 0.032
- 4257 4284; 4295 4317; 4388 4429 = 0.234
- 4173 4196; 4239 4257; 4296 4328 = -0.153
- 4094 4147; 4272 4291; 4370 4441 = 0.102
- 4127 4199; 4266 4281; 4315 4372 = 0.090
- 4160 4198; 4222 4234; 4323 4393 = 0.080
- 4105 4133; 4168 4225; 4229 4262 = 0.082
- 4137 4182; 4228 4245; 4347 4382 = 0.001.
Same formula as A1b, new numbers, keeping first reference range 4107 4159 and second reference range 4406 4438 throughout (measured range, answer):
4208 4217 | 0.04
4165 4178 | 0.10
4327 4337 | 0.03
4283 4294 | 0.16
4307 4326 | 0.14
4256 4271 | 0.04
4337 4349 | 0.02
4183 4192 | 0.09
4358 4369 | -0.04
